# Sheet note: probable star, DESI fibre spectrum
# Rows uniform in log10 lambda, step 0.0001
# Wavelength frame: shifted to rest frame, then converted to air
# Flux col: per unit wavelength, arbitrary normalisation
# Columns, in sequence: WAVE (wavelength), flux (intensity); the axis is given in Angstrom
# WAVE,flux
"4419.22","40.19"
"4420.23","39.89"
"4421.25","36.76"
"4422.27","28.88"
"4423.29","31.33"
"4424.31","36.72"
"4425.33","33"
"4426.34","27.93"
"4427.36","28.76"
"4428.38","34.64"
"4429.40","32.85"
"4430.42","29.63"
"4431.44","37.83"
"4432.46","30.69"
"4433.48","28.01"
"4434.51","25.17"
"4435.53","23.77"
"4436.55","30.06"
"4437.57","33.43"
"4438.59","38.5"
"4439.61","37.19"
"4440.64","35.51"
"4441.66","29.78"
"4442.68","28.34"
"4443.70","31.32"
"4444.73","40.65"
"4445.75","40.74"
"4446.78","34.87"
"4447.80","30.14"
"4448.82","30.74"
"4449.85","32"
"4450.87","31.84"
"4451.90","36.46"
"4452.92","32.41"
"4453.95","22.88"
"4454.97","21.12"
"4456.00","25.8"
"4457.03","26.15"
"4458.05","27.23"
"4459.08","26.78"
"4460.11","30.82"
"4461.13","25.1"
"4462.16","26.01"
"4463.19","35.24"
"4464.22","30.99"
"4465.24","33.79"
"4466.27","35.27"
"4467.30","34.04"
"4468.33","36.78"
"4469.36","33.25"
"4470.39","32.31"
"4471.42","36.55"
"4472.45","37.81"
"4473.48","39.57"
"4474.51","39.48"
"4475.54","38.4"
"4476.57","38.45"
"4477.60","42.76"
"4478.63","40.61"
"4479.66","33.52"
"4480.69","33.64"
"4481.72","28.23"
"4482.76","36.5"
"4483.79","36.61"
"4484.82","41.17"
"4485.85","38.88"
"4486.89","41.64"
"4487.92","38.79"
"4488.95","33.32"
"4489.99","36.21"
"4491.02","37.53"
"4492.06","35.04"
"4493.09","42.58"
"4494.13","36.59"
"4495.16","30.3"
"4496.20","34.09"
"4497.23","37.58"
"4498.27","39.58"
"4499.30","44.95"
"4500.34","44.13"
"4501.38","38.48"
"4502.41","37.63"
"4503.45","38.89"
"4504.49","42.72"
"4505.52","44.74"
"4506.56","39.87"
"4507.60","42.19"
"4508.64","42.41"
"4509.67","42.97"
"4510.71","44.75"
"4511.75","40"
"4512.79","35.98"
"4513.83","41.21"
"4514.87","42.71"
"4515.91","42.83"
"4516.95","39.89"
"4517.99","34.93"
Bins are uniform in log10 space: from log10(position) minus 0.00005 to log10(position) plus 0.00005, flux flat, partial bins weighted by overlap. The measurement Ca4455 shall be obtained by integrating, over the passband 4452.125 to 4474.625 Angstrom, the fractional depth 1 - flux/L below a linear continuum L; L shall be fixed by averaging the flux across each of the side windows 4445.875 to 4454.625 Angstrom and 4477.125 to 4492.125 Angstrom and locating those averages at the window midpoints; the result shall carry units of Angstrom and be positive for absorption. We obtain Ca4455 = 1.7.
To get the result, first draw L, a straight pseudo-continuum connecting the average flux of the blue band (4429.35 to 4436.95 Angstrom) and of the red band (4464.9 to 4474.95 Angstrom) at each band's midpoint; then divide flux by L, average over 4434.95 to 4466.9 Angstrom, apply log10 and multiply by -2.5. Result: 0.05 mag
